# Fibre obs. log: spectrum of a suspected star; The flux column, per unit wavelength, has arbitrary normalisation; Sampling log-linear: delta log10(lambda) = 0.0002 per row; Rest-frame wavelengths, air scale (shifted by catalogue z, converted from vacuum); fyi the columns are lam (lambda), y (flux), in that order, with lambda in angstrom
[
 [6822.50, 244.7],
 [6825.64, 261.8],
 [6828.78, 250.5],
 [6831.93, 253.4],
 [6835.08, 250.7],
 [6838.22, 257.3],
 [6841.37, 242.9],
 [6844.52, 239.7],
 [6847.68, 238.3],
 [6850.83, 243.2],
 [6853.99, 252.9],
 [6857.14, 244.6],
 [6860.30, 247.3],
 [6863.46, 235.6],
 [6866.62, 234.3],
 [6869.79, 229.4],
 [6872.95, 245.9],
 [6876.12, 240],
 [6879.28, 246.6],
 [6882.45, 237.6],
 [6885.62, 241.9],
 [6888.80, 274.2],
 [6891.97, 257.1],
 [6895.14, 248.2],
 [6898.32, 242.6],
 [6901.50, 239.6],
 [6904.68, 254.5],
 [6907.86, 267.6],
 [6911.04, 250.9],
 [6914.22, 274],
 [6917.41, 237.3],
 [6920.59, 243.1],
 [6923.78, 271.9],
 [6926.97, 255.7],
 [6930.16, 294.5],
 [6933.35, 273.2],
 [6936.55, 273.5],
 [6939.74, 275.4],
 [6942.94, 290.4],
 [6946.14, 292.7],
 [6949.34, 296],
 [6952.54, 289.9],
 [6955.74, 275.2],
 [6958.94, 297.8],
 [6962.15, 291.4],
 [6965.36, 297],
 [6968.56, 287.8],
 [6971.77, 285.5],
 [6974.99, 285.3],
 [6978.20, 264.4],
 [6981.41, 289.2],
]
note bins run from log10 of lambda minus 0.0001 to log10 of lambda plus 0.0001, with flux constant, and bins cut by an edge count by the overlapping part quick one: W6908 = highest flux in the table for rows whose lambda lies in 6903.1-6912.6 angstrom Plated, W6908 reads 267.6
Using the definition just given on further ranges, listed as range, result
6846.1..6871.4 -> 252.9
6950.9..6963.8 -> 297.8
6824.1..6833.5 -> 261.8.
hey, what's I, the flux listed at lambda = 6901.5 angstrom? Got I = 239.6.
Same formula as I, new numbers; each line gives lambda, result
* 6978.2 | 264.4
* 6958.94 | 297.8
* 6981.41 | 289.2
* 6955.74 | 275.2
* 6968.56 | 287.8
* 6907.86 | 267.6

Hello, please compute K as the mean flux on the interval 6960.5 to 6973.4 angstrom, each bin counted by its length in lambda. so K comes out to 290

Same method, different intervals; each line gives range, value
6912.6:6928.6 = 257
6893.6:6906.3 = 246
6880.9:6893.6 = 253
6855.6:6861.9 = 246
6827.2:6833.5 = 252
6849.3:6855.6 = 248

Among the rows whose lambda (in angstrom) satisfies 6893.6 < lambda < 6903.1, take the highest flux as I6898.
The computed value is 248.2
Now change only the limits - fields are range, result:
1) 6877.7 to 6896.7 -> 274.2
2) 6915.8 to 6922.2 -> 243.1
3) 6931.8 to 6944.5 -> 290.4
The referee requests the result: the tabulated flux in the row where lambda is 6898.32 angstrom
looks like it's 242.6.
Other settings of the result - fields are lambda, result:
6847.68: 238.3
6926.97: 255.7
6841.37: 242.9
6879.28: 246.6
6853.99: 252.9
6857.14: 244.6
